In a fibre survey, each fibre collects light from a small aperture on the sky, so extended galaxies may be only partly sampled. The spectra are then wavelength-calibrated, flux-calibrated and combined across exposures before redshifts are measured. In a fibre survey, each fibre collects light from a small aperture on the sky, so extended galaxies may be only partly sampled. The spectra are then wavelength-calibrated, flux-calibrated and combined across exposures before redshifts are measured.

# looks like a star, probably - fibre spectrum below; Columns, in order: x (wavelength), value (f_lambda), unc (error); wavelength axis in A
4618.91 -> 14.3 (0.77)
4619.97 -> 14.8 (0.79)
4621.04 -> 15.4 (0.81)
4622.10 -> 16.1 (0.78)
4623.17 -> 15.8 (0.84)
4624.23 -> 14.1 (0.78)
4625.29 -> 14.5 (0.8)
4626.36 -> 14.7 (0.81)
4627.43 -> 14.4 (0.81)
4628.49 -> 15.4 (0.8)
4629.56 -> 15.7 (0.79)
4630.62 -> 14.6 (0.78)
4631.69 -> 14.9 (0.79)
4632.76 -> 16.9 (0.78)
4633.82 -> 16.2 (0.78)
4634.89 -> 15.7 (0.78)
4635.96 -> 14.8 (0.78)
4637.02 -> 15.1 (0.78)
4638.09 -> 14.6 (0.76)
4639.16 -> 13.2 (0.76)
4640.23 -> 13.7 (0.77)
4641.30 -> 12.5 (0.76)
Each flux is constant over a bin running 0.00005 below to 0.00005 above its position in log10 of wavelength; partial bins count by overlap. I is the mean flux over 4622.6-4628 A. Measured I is 14.7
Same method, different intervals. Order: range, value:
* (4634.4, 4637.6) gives 15.2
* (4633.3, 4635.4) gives 15.9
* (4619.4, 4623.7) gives 15.5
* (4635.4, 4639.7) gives 14.4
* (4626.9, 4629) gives 14.9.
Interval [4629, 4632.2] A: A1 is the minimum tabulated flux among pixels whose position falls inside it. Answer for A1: 14.6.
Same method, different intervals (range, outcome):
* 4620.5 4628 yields 14.1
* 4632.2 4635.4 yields 15.7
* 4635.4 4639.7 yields 13.2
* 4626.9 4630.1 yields 14.4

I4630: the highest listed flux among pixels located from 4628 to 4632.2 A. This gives 15.7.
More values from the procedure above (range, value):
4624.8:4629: 15.4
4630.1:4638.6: 16.9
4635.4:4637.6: 15.1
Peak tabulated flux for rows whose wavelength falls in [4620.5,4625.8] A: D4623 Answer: 16.1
